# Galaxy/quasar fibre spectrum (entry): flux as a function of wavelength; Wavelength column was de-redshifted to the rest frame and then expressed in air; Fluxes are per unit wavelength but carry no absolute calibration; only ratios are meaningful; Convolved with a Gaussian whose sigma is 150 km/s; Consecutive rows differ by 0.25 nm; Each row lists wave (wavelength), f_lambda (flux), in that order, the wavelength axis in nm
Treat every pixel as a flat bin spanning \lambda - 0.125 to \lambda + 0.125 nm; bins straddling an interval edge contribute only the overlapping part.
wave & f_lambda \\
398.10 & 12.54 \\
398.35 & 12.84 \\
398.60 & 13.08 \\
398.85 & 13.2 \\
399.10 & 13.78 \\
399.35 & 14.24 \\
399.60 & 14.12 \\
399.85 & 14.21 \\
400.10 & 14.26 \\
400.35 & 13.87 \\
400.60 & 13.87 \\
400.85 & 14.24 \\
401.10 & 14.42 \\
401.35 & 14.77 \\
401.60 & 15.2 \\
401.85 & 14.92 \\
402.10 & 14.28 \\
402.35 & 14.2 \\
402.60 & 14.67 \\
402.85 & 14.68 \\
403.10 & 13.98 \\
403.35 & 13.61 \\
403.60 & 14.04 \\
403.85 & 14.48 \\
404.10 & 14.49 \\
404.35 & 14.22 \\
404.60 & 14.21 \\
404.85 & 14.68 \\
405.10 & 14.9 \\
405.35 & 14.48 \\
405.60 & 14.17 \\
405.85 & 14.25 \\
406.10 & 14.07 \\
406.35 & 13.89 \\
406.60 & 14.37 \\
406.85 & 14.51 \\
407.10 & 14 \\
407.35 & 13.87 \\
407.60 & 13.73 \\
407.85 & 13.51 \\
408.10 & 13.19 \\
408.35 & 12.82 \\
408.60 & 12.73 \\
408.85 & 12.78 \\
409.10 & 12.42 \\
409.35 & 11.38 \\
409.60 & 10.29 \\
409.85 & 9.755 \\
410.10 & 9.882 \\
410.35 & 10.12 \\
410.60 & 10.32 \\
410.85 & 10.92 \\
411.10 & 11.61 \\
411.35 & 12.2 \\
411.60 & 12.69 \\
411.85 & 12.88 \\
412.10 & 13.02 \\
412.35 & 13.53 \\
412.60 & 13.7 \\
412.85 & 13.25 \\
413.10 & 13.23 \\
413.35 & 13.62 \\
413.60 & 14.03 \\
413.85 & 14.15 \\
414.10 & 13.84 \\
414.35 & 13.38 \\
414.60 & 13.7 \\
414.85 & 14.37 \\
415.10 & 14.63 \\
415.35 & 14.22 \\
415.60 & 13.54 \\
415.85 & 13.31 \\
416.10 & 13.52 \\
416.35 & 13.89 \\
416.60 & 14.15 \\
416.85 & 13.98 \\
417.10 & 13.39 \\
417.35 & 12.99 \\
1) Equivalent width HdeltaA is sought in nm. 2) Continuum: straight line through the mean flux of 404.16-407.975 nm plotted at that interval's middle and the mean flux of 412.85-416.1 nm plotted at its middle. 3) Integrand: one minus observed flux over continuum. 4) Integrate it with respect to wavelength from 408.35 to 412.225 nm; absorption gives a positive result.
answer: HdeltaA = 0.67 nm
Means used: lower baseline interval 14.2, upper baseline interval 13.8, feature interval 11.6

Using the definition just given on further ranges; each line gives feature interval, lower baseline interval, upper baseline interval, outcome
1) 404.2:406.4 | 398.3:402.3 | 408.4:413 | -0.219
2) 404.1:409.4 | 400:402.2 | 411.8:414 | 0.084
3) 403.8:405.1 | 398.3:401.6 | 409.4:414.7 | -0.104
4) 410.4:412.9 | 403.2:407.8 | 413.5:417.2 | 0.300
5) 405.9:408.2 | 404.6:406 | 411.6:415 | 0.056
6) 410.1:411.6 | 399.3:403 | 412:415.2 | 0.302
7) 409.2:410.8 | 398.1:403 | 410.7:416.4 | 0.377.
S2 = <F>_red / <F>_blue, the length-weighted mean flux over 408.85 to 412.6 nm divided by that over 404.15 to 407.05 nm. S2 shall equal 0.8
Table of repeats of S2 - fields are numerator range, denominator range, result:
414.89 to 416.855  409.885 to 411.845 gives 1.25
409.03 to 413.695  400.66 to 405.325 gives 0.83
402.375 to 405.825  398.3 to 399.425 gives 1.07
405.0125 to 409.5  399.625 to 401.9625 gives 0.94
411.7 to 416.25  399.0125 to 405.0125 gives 0.95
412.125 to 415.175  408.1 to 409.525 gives 1.11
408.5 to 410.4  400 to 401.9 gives 0.78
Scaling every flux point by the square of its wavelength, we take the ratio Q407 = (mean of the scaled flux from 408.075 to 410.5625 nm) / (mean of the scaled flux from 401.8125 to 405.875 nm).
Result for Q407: 0.8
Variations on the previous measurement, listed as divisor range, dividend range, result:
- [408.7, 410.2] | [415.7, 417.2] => 1.27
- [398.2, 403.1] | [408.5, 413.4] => 0.89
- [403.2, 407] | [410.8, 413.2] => 0.92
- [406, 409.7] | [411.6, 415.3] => 1.06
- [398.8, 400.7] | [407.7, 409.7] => 0.93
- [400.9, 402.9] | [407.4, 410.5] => 0.84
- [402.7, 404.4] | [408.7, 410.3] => 0.80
